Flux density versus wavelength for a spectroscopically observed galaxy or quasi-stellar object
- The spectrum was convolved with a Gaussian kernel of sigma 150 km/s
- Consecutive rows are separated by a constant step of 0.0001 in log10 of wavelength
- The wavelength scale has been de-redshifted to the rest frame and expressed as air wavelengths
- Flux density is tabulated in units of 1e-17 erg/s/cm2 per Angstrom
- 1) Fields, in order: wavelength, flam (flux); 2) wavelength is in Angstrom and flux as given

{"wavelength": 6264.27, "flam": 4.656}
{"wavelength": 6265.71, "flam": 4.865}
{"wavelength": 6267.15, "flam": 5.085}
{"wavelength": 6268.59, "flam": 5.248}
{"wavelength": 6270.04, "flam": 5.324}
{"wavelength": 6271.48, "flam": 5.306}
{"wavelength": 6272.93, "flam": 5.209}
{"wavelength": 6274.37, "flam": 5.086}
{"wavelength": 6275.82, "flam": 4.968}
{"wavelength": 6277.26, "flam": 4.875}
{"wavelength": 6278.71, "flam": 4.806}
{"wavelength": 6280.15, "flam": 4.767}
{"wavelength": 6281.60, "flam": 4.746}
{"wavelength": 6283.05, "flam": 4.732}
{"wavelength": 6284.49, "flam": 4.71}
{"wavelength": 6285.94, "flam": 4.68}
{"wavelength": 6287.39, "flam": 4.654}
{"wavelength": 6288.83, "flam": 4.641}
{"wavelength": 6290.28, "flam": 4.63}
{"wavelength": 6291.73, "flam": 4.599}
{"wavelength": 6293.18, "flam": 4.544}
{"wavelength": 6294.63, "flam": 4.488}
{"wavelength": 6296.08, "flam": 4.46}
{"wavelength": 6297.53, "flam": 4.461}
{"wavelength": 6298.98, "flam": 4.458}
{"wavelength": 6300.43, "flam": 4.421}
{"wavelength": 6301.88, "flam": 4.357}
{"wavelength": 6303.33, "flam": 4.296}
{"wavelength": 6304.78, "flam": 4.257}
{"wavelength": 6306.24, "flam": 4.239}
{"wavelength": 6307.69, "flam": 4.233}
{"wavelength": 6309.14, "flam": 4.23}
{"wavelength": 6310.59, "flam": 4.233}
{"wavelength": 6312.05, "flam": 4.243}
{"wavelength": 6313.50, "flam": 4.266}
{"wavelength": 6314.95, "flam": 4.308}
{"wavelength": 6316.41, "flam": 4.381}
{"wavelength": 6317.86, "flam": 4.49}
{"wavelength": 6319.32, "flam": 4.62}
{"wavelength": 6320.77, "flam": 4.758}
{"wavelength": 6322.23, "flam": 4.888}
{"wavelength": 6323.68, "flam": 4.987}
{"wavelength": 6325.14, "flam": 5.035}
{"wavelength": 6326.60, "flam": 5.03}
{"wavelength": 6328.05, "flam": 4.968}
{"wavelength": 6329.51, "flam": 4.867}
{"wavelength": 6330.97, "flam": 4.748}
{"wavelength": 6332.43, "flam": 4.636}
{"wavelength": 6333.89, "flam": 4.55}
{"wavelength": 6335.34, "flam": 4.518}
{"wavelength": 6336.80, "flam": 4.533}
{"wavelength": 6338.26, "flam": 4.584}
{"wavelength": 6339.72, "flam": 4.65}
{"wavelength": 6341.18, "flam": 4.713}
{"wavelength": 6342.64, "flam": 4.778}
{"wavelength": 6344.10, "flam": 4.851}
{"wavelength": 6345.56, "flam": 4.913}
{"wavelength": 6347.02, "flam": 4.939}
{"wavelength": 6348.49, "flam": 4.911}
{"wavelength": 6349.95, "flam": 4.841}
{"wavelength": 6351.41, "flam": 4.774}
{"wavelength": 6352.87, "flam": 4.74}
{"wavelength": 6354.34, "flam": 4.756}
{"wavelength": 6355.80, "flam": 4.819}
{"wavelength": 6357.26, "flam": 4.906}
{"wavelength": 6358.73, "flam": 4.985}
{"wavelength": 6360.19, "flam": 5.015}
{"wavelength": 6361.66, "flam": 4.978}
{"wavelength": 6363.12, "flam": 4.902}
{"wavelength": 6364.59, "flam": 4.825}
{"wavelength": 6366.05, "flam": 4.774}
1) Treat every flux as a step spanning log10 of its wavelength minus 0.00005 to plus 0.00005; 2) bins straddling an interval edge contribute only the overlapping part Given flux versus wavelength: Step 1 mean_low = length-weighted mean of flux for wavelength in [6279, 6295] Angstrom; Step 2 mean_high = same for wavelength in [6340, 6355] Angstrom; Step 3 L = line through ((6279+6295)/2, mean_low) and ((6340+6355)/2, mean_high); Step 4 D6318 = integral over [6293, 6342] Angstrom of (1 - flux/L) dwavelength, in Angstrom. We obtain 2.0 Angstrom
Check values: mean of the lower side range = 4.66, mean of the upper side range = 4.82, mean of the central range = 4.54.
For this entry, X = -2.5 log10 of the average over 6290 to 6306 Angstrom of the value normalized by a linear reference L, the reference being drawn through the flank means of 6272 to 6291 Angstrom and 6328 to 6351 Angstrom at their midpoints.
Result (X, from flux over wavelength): 0.084 mag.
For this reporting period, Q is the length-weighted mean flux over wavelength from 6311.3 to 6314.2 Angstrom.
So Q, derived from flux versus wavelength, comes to 4.25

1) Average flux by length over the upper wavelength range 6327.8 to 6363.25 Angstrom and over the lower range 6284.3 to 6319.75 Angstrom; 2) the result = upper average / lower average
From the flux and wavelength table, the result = 1.1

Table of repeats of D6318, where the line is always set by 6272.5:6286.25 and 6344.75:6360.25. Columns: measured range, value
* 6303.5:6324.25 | 1.8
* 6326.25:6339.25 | 0.4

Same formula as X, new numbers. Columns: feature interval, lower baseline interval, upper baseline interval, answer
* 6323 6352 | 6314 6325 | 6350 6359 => -0.01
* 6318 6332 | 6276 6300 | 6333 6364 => -0.03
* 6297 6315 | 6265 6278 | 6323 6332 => 0.16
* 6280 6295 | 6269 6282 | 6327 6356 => 0.07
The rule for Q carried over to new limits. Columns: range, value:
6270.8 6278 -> 5.08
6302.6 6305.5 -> 4.28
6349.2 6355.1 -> 4.78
